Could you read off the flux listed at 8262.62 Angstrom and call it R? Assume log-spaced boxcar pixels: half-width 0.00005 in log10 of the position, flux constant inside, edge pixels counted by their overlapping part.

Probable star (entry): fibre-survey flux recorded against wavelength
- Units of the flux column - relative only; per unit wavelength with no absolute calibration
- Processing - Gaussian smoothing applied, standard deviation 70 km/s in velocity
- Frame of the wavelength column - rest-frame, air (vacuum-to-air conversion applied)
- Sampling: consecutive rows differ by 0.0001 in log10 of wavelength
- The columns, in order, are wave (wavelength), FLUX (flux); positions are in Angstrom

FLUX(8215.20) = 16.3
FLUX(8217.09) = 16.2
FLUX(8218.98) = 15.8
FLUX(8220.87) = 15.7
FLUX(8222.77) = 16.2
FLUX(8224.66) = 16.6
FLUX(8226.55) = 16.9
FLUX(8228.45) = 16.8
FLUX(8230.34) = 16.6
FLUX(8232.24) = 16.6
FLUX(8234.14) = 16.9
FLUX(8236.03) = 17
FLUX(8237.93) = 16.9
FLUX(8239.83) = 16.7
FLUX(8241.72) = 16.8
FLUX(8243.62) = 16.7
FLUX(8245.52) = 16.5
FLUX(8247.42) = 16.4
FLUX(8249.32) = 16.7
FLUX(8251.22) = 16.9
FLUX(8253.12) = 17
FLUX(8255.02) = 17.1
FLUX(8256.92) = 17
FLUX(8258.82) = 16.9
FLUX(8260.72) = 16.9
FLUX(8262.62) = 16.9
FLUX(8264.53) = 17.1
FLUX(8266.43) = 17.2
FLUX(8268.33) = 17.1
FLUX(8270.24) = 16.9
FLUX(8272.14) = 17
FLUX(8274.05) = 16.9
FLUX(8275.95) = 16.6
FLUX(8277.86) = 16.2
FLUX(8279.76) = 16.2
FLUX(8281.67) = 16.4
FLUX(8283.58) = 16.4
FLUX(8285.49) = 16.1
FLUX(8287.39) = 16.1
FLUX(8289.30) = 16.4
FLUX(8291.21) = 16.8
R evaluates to 16.9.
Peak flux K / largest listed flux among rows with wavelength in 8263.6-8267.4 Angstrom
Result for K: 17.2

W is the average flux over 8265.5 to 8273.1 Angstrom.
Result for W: 17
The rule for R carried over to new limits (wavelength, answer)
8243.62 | 16.7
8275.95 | 16.6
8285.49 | 16.1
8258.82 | 16.9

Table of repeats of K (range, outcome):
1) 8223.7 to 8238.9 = 17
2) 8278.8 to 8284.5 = 16.4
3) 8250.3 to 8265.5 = 17.1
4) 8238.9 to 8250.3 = 16.8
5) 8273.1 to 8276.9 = 16.9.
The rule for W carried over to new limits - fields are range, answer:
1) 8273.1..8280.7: 16.5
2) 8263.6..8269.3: 17.1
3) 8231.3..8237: 16.8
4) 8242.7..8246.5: 16.6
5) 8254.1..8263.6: 17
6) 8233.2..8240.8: 16.9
